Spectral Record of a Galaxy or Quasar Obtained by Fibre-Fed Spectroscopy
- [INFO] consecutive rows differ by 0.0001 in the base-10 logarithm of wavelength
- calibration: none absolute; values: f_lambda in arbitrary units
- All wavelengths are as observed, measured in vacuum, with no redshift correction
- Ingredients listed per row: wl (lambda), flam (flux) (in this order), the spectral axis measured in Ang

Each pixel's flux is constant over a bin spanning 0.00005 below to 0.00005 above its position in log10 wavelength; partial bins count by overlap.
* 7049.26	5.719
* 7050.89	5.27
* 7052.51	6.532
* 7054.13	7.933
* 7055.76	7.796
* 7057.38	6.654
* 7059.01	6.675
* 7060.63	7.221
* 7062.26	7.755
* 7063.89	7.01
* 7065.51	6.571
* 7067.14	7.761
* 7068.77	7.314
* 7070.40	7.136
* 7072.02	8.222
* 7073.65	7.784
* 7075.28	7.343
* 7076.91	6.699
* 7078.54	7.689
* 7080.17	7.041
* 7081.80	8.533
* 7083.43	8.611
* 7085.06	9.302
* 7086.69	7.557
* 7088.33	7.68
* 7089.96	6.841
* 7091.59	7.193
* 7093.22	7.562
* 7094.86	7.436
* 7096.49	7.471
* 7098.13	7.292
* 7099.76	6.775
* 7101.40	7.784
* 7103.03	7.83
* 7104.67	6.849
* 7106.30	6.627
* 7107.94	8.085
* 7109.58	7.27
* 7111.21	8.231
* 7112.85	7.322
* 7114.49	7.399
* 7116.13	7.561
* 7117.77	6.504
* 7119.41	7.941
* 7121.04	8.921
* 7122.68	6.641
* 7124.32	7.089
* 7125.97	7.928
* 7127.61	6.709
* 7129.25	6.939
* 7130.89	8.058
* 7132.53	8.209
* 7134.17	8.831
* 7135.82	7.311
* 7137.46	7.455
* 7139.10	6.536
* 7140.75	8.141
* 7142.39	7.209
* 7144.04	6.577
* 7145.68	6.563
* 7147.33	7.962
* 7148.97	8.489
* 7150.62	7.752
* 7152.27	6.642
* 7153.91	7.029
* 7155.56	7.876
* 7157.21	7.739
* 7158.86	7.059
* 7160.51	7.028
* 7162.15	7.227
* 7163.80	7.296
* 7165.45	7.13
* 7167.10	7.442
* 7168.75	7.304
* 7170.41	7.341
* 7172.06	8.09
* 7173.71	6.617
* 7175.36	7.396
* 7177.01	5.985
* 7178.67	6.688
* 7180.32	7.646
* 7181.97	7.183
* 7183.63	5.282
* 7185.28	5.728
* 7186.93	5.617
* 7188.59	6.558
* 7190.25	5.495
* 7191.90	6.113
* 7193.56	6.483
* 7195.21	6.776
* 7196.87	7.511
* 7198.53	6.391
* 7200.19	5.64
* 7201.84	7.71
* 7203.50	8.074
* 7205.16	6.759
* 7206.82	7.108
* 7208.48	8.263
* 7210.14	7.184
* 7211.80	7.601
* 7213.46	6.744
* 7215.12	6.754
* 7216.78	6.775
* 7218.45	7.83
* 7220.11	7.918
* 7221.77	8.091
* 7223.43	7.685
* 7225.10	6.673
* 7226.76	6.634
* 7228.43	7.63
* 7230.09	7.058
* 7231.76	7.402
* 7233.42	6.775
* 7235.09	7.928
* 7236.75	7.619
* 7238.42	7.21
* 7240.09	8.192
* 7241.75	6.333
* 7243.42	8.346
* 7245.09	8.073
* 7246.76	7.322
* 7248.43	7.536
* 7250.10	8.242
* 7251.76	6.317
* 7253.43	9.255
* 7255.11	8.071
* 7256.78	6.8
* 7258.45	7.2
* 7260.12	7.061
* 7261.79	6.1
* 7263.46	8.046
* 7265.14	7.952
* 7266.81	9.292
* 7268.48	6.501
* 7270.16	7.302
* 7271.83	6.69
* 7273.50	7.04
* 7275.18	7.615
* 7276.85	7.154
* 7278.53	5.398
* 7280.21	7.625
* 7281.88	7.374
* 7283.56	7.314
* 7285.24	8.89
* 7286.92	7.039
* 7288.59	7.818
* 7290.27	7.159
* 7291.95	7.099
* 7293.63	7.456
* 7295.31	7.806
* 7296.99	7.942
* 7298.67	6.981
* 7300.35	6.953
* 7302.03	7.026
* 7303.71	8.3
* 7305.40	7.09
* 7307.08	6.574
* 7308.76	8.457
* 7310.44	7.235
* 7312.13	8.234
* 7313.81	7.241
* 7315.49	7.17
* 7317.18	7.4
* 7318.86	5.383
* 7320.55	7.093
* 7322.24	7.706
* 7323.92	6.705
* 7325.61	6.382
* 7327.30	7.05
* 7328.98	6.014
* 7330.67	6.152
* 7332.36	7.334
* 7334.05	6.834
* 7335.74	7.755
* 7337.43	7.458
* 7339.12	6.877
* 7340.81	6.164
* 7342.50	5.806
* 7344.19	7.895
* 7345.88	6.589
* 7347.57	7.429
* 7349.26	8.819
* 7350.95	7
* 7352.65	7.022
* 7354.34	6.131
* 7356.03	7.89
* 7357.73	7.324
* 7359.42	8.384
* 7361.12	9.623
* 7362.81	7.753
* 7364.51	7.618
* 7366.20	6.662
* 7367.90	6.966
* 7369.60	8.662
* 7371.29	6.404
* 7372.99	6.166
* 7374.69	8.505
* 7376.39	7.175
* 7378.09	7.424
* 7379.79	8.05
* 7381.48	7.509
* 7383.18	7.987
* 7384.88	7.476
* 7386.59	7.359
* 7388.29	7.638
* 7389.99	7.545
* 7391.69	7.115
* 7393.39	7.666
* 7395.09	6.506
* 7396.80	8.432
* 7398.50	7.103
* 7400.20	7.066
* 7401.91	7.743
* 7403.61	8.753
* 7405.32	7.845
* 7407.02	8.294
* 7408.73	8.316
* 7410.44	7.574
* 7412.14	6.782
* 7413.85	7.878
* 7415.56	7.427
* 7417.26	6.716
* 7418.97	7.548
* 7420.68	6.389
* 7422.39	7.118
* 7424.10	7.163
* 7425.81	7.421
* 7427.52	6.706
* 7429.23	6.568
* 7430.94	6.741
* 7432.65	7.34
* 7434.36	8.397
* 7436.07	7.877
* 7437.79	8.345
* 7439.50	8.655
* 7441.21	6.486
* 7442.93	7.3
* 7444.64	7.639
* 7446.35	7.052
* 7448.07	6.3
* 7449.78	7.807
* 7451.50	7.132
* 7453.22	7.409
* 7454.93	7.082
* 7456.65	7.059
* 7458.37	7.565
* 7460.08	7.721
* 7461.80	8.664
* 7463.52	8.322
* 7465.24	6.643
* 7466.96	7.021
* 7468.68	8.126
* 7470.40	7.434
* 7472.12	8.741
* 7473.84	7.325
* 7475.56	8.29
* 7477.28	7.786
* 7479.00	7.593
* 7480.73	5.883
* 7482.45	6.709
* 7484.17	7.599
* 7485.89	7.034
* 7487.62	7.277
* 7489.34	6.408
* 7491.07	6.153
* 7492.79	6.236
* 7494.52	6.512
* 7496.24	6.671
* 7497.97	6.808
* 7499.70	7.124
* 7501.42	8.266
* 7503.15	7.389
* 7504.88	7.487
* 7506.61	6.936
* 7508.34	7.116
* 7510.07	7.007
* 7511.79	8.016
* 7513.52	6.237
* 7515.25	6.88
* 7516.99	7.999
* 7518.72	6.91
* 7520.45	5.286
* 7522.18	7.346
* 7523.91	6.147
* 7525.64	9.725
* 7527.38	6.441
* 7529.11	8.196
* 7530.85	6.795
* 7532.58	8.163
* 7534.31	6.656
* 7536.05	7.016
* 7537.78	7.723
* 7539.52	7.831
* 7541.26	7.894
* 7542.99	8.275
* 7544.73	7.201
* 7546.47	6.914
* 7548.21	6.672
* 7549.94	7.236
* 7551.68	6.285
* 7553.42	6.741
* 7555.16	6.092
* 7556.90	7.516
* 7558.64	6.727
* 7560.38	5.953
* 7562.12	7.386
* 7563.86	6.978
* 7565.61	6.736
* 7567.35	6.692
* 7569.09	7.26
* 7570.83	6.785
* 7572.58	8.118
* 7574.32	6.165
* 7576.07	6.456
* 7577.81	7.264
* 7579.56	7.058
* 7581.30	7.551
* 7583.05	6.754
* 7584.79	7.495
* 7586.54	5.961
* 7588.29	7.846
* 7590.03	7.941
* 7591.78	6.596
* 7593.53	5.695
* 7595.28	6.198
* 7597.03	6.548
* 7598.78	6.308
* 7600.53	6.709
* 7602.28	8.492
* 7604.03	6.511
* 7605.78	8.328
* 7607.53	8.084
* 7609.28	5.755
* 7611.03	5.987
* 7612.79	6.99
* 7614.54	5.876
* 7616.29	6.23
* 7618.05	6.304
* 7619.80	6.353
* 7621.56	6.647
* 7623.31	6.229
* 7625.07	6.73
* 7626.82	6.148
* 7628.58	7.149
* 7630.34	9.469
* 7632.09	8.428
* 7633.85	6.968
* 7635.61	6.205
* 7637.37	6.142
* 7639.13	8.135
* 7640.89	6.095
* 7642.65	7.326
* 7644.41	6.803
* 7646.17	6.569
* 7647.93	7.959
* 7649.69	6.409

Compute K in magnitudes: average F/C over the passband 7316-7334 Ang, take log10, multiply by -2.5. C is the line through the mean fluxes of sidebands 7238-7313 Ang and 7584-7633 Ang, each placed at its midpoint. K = 0.10 mag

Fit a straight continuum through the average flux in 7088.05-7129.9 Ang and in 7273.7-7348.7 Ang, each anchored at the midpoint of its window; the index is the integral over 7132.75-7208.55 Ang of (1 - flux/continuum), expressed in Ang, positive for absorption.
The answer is 2.6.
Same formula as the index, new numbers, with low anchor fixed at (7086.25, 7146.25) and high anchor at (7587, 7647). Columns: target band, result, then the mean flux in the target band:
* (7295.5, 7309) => -0.3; 7.39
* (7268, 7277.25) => 0.2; 7.07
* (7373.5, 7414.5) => -3.1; 7.64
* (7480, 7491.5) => 0.4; 6.76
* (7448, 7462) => -0.7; 7.42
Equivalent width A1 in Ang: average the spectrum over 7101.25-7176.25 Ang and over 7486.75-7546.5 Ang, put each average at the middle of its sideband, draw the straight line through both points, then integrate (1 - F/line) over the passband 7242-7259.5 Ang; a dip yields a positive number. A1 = -0.73 Ang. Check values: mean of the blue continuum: 7.43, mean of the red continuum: 7.18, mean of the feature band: 7.66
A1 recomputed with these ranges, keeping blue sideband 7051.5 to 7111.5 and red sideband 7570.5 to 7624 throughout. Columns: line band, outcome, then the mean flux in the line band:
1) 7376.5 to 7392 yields -1.1 Ang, 7.57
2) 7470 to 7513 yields -1.5 Ang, 7.18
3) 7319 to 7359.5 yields 0.6 Ang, 7.02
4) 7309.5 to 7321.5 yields 0.1 Ang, 7.12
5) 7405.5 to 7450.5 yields -2.3 Ang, 7.39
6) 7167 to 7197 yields 2.7 Ang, 6.66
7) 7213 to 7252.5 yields -0.7 Ang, 7.39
